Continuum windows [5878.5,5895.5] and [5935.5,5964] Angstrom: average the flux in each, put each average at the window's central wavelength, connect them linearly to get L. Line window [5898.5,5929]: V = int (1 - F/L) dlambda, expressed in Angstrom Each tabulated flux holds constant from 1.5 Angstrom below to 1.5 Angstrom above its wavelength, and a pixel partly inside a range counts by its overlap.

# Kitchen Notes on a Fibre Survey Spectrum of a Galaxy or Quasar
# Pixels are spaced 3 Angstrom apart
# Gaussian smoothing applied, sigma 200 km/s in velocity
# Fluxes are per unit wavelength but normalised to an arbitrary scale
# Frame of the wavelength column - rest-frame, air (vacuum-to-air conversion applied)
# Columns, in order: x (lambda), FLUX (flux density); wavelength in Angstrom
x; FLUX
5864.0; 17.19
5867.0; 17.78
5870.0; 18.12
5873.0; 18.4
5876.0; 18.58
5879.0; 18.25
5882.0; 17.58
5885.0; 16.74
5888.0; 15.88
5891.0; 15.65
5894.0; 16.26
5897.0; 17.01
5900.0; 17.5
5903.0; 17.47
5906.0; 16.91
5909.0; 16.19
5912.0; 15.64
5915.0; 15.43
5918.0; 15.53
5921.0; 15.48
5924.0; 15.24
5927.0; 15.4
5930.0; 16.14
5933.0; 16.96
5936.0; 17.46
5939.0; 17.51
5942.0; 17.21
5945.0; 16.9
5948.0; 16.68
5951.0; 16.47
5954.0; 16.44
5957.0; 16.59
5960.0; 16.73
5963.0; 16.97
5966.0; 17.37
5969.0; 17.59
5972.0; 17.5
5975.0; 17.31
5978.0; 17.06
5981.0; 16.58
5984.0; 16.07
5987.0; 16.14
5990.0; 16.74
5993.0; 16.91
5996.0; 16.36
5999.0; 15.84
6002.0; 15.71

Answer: 1.2 Angstrom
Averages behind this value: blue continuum 16.6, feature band 16.1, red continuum 16.9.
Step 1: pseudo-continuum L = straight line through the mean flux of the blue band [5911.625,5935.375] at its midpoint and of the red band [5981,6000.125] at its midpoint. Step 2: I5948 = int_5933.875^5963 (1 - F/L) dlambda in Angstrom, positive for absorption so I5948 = -1.6 Angstrom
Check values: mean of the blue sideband 15.8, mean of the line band 16.9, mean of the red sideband 16.4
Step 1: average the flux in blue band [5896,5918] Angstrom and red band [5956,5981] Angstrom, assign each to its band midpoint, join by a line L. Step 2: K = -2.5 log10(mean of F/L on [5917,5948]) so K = 0.02 mag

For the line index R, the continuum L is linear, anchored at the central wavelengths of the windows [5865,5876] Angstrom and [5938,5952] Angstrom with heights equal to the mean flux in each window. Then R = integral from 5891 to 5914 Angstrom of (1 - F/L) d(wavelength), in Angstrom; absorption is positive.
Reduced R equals 1.3 Angstrom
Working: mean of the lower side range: 18.1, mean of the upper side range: 17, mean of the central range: 16.6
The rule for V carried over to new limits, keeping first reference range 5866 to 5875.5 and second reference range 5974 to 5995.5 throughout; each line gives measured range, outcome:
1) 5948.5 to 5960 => 0.35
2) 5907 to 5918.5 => 1.21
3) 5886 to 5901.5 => 1.21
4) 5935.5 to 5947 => 0.00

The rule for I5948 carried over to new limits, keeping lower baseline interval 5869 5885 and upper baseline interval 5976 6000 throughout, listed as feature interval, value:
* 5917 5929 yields 1.4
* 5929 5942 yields 0.1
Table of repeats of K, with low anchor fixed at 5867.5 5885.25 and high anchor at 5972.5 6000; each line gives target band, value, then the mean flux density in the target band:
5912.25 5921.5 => 0.13 mag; 15.5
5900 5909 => 0.04 mag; 17.1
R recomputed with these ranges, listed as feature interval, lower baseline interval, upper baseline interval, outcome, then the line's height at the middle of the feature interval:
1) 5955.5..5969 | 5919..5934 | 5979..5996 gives -0.7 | 16.2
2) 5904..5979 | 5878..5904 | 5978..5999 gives 0.3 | 16.7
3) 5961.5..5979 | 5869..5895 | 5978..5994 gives -0.7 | 16.6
